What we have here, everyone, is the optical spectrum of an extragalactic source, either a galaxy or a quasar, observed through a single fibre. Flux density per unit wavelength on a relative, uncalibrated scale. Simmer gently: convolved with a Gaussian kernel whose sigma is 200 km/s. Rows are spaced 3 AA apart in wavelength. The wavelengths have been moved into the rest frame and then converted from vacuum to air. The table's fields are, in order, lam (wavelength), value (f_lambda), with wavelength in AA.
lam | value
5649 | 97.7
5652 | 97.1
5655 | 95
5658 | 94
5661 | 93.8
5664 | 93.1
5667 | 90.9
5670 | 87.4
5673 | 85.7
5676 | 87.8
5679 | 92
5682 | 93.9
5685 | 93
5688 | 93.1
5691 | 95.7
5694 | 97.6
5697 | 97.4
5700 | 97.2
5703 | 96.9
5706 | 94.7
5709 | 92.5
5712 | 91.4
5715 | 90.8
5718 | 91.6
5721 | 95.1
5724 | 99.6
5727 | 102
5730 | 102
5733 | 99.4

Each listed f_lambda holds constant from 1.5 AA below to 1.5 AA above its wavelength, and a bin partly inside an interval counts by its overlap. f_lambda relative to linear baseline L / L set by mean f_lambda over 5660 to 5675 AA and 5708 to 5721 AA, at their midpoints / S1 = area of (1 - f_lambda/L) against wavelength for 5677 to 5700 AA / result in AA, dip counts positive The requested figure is -1.0 AA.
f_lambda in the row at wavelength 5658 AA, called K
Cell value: 94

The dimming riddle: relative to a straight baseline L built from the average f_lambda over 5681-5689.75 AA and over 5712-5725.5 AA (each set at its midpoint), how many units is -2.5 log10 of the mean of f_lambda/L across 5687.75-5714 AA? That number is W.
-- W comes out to -0.02 mag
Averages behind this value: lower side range 93.4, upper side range 94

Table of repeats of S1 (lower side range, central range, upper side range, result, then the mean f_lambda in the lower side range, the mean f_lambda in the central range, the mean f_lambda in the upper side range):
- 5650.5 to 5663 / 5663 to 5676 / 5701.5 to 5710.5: 0.8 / 94.9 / 89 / 94.7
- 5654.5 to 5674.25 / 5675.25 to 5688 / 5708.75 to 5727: 0.0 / 91.3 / 92.1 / 94.3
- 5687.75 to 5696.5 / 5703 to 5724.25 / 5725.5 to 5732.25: 1.2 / 96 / 93.6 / 102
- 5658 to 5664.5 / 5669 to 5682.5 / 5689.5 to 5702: 0.8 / 93.6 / 89.1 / 97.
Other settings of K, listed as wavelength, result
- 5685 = 93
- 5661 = 93.8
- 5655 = 95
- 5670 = 87.4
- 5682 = 93.9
